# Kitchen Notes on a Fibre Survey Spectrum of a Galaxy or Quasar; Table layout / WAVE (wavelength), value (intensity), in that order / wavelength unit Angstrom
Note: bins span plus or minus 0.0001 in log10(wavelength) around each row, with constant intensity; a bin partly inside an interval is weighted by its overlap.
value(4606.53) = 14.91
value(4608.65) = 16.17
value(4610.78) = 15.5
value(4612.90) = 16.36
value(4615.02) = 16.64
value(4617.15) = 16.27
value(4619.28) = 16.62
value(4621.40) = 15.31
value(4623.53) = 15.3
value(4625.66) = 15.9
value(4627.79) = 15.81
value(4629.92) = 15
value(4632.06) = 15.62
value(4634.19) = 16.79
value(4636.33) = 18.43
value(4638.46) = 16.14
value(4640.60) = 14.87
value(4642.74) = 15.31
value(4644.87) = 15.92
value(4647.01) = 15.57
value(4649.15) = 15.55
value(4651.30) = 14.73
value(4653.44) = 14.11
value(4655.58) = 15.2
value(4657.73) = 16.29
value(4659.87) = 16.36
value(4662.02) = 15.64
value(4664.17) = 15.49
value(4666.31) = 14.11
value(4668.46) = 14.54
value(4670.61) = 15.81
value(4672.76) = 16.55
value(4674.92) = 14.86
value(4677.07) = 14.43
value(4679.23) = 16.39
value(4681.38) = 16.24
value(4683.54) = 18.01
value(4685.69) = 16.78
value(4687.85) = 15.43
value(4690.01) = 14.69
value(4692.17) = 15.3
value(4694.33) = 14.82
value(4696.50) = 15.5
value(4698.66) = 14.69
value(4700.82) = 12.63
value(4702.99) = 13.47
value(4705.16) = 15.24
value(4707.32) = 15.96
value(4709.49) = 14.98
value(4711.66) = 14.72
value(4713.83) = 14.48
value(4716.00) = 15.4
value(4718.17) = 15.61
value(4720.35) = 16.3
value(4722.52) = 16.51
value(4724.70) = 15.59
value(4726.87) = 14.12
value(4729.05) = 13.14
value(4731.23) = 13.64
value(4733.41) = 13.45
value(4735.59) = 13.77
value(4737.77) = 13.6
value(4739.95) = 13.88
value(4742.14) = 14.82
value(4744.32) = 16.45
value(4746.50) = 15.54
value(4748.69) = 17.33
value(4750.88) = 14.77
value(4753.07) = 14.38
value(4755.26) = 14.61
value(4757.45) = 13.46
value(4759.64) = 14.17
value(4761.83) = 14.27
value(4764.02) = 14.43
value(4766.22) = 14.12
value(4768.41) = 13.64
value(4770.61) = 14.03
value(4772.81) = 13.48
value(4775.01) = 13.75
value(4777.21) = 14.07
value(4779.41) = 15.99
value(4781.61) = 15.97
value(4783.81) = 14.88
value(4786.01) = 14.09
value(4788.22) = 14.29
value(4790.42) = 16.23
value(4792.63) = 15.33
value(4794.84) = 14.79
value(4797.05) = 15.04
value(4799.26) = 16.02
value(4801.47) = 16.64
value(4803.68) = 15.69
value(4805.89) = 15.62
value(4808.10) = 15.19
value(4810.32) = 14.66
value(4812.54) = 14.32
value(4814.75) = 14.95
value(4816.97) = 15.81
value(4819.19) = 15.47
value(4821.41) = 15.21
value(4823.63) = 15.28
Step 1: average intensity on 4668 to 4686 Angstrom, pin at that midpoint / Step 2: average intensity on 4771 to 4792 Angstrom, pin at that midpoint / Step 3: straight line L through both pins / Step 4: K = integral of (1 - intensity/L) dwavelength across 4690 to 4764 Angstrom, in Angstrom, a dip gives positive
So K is 3.1 Angstrom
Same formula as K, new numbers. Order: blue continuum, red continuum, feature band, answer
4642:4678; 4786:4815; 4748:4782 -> 1.8 Angstrom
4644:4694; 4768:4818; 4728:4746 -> 1.3 Angstrom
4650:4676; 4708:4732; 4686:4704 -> 0.6 Angstrom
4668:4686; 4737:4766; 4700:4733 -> 1.2 Angstrom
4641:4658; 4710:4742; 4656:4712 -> -1.4 Angstrom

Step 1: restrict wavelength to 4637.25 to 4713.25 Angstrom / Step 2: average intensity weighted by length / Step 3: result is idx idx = 15.3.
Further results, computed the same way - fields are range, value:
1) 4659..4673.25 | 15.4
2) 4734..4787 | 14.6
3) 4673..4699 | 15.6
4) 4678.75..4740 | 15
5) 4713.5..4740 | 14.6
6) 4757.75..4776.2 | 14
